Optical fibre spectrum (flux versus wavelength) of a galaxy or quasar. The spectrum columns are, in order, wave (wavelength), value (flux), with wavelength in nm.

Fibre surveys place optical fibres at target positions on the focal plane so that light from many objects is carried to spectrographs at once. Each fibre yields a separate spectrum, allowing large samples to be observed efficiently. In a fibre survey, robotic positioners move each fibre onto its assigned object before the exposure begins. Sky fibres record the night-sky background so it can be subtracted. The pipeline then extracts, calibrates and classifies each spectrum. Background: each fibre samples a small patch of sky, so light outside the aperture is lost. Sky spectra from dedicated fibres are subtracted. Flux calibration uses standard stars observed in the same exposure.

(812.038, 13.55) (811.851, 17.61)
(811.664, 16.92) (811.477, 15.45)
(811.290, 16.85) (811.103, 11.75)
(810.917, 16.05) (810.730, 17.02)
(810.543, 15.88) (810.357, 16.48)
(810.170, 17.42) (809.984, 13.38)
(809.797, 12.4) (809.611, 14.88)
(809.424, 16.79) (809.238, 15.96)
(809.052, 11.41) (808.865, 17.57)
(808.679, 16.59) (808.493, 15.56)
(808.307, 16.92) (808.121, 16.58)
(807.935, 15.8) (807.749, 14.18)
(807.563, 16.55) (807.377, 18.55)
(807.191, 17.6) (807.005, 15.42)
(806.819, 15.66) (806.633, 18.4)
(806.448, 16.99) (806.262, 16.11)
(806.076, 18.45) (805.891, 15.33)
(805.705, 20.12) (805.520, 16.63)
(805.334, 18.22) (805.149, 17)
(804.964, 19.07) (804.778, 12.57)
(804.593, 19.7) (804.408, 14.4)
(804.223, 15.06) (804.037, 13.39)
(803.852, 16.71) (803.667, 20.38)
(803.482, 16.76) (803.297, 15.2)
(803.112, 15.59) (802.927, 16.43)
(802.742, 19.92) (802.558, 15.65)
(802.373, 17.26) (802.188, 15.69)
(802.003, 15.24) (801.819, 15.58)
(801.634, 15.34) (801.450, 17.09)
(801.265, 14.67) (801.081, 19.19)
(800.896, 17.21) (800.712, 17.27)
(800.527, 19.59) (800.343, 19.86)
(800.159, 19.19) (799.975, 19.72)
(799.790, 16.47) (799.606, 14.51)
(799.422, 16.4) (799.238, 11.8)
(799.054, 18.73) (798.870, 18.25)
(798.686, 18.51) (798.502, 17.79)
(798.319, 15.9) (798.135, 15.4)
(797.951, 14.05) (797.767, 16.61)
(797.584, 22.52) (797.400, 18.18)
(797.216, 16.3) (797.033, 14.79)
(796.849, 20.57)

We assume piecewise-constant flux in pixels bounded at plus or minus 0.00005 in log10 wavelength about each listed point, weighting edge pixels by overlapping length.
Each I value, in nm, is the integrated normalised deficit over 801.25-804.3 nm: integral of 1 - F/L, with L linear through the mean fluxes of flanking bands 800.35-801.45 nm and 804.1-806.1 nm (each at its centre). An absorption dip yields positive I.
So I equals 0.18 nm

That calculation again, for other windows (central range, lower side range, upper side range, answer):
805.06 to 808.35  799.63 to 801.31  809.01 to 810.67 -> -0.17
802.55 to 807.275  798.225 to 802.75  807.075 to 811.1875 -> -0.14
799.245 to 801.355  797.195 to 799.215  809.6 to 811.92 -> -0.05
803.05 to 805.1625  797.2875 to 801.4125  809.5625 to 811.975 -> 0.04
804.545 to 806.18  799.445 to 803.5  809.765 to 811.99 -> -0.10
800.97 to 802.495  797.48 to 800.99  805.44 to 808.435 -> 0.08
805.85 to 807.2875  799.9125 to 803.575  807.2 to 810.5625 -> -0.05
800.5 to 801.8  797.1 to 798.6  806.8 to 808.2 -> -0.01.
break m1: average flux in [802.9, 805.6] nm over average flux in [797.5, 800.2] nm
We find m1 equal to 0.97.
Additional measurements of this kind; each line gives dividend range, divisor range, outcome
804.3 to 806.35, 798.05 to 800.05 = 1.02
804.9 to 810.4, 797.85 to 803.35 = 0.98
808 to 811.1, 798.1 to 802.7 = 0.92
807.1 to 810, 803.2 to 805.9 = 0.94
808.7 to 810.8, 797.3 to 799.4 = 0.90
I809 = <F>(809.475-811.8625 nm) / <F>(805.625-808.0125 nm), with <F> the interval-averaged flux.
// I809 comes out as 0.92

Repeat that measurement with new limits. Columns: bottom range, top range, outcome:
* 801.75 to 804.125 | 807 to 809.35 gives 0.98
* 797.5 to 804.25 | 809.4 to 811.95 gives 0.92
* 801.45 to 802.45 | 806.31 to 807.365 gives 1.06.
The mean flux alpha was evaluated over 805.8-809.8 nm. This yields 16.2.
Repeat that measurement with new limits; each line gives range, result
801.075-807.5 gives 16.7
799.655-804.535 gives 16.9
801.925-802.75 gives 16.5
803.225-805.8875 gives 16.8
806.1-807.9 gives 16.6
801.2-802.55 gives 15.8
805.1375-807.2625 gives 17.2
